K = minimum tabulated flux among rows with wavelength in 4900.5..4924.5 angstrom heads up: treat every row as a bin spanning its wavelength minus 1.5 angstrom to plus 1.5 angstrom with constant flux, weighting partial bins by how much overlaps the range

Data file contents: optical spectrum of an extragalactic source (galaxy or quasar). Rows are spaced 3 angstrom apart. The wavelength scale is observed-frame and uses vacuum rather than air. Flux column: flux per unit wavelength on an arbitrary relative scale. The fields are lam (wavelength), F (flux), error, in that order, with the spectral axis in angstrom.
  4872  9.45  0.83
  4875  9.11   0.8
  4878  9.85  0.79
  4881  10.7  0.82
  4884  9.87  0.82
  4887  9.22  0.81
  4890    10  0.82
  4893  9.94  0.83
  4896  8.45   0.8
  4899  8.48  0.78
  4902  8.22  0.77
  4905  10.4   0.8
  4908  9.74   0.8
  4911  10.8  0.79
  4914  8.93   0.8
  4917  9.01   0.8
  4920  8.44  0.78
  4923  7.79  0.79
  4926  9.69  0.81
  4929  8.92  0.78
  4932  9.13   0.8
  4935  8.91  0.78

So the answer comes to 7.79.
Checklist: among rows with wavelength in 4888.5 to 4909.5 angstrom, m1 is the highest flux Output 10.4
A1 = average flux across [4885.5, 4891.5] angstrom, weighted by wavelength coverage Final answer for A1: 9.61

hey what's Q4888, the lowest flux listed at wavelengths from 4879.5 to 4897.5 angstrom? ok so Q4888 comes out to 8.45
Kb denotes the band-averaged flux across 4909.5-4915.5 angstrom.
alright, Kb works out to 9.87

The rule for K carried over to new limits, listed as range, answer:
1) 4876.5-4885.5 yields 9.85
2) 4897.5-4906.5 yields 8.22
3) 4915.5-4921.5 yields 8.44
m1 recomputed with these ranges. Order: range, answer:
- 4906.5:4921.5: 10.8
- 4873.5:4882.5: 10.7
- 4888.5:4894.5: 10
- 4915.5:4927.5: 9.69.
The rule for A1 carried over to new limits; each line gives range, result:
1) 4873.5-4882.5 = 9.89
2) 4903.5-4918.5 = 9.78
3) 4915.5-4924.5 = 8.41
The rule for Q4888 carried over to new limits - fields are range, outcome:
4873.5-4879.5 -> 9.11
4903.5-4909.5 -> 9.74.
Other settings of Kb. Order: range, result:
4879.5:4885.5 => 10.3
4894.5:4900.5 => 8.46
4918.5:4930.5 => 8.71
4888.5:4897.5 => 9.46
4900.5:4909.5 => 9.45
